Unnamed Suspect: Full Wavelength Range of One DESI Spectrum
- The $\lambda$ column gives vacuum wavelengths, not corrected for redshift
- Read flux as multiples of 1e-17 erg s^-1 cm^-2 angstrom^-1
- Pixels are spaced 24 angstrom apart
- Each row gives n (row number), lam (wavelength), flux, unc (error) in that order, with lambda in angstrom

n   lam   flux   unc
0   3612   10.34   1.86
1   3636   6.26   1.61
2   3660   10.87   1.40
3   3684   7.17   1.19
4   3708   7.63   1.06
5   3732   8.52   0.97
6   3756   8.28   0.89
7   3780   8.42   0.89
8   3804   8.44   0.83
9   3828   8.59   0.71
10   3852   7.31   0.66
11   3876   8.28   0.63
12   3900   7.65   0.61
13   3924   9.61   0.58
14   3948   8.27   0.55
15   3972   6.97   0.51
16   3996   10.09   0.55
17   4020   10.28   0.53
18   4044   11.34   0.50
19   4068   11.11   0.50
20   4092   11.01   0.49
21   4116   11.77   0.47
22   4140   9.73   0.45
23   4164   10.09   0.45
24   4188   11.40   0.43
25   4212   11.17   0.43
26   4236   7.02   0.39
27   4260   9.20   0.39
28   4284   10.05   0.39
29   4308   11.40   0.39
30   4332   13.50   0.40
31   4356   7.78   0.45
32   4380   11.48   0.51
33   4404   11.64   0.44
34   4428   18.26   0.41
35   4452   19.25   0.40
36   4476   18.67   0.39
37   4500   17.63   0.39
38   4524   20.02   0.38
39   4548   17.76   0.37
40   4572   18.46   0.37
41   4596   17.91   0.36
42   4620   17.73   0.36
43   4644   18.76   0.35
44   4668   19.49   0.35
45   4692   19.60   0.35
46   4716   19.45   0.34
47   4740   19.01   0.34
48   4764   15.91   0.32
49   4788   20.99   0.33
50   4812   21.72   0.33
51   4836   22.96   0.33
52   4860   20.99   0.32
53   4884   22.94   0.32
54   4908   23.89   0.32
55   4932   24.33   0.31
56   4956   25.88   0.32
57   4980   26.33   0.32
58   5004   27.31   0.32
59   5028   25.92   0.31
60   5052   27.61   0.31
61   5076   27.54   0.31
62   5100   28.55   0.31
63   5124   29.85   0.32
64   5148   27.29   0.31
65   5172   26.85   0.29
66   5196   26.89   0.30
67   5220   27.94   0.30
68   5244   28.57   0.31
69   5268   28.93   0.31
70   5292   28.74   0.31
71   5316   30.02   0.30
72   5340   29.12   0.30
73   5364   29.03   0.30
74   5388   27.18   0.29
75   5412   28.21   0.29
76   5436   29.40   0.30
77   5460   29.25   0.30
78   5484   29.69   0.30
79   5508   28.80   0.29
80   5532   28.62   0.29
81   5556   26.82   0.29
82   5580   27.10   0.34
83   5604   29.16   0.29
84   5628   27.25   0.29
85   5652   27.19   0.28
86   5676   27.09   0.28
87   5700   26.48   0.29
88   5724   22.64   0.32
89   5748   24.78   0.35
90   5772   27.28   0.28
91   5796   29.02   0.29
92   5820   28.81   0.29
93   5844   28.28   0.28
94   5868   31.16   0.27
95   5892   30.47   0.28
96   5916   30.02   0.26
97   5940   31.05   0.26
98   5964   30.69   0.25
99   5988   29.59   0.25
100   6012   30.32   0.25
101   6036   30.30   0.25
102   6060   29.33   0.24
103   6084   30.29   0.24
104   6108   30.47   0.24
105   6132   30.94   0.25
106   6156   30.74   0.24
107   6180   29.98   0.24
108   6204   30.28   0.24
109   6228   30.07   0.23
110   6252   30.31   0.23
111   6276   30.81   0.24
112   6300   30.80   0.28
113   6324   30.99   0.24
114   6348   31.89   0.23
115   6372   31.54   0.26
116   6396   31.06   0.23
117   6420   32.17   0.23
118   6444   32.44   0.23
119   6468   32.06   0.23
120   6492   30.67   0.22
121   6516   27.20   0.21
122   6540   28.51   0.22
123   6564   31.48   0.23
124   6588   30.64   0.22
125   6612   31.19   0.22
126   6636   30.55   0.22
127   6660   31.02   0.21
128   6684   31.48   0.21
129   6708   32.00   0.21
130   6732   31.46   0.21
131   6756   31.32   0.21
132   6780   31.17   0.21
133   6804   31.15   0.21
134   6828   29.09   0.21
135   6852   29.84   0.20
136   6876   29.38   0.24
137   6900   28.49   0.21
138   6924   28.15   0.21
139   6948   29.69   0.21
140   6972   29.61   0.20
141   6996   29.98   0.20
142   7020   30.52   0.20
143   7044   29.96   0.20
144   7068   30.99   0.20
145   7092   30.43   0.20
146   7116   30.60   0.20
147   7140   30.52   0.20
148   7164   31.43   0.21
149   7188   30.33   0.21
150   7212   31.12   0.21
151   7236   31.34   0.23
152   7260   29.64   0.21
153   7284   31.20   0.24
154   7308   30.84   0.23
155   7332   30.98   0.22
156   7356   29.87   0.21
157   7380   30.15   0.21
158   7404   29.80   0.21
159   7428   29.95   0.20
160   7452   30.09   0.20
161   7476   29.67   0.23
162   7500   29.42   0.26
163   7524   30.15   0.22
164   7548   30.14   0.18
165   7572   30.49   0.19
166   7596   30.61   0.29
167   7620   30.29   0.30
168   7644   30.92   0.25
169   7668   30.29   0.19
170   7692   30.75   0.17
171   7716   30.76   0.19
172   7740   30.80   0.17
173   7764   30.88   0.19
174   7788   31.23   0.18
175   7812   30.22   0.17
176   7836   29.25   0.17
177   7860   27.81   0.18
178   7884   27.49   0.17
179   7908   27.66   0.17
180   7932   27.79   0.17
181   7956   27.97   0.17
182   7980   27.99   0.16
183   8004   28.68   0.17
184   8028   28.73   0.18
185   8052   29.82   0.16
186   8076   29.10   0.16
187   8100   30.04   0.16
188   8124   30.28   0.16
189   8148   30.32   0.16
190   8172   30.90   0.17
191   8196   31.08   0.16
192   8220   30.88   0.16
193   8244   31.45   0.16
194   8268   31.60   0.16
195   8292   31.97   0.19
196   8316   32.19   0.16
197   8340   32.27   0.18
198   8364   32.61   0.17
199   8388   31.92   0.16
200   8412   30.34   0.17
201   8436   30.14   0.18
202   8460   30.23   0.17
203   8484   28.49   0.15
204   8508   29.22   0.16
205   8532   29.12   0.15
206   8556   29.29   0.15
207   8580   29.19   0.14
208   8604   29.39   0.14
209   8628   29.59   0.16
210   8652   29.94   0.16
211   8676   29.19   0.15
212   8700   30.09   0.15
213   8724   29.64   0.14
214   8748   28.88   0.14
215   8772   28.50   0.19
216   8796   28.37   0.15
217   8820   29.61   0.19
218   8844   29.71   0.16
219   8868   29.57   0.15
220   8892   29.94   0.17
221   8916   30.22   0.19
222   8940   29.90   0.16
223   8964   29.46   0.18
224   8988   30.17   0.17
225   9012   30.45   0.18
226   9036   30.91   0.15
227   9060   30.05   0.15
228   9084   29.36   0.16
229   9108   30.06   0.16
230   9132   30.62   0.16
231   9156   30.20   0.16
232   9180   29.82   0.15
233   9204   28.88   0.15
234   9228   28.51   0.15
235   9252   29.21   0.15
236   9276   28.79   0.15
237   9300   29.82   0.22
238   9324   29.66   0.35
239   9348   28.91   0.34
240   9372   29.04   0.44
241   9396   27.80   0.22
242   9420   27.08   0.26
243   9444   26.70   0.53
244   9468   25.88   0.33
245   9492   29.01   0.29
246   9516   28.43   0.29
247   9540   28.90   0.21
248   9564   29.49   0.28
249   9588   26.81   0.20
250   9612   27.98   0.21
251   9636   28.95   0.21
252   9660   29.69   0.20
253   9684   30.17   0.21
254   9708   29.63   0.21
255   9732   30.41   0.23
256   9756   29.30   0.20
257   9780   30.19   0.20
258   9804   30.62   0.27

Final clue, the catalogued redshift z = 0.107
